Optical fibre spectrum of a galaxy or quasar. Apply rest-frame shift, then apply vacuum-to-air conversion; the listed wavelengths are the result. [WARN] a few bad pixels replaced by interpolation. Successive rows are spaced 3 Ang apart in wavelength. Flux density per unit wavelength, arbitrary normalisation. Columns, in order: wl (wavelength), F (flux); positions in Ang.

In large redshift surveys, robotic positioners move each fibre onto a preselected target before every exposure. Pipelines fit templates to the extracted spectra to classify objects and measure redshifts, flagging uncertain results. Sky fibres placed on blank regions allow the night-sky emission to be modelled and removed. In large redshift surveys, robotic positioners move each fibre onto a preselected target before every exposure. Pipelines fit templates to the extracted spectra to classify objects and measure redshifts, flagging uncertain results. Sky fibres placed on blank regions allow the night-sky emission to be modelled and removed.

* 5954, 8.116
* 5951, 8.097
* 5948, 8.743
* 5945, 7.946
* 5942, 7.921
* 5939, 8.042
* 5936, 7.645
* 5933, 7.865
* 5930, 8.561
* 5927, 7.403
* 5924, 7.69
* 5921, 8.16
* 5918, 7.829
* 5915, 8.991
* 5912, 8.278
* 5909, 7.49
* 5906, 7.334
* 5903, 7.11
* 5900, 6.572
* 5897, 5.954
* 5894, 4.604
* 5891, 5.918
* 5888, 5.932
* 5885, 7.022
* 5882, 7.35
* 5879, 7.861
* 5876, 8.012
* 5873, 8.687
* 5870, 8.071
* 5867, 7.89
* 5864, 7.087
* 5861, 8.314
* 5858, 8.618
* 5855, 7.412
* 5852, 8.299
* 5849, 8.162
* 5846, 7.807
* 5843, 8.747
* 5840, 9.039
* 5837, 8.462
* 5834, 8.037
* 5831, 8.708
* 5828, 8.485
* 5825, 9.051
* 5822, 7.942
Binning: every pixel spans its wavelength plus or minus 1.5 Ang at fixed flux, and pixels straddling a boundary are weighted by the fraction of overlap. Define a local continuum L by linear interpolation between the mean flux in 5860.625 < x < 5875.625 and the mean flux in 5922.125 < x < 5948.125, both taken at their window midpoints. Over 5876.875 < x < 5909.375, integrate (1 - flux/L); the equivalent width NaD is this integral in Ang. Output 5.4 Ang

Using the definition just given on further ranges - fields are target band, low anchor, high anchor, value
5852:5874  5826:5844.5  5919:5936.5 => 1.0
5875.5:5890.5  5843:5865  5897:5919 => 1.3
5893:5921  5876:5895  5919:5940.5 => 0.2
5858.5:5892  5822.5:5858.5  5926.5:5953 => 3.0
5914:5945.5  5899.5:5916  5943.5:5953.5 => -0.1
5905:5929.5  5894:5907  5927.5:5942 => -2.5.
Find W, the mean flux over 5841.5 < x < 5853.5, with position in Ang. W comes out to 8.25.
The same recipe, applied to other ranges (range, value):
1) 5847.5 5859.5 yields 8.12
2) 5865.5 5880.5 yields 8.1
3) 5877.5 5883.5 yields 7.61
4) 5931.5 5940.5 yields 7.85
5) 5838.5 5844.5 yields 8.89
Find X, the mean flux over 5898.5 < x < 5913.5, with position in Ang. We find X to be 7.36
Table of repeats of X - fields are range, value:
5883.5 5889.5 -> 6.48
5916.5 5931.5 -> 7.93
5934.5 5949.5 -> 8.06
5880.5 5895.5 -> 6.17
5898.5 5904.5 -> 6.84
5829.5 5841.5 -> 8.56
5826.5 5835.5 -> 8.41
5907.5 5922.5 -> 8.15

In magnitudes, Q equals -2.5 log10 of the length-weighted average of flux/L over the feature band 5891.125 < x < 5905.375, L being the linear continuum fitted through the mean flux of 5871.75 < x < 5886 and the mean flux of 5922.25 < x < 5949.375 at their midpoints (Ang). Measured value 0.27 mag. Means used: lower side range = 7.8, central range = 6.12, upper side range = 7.98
